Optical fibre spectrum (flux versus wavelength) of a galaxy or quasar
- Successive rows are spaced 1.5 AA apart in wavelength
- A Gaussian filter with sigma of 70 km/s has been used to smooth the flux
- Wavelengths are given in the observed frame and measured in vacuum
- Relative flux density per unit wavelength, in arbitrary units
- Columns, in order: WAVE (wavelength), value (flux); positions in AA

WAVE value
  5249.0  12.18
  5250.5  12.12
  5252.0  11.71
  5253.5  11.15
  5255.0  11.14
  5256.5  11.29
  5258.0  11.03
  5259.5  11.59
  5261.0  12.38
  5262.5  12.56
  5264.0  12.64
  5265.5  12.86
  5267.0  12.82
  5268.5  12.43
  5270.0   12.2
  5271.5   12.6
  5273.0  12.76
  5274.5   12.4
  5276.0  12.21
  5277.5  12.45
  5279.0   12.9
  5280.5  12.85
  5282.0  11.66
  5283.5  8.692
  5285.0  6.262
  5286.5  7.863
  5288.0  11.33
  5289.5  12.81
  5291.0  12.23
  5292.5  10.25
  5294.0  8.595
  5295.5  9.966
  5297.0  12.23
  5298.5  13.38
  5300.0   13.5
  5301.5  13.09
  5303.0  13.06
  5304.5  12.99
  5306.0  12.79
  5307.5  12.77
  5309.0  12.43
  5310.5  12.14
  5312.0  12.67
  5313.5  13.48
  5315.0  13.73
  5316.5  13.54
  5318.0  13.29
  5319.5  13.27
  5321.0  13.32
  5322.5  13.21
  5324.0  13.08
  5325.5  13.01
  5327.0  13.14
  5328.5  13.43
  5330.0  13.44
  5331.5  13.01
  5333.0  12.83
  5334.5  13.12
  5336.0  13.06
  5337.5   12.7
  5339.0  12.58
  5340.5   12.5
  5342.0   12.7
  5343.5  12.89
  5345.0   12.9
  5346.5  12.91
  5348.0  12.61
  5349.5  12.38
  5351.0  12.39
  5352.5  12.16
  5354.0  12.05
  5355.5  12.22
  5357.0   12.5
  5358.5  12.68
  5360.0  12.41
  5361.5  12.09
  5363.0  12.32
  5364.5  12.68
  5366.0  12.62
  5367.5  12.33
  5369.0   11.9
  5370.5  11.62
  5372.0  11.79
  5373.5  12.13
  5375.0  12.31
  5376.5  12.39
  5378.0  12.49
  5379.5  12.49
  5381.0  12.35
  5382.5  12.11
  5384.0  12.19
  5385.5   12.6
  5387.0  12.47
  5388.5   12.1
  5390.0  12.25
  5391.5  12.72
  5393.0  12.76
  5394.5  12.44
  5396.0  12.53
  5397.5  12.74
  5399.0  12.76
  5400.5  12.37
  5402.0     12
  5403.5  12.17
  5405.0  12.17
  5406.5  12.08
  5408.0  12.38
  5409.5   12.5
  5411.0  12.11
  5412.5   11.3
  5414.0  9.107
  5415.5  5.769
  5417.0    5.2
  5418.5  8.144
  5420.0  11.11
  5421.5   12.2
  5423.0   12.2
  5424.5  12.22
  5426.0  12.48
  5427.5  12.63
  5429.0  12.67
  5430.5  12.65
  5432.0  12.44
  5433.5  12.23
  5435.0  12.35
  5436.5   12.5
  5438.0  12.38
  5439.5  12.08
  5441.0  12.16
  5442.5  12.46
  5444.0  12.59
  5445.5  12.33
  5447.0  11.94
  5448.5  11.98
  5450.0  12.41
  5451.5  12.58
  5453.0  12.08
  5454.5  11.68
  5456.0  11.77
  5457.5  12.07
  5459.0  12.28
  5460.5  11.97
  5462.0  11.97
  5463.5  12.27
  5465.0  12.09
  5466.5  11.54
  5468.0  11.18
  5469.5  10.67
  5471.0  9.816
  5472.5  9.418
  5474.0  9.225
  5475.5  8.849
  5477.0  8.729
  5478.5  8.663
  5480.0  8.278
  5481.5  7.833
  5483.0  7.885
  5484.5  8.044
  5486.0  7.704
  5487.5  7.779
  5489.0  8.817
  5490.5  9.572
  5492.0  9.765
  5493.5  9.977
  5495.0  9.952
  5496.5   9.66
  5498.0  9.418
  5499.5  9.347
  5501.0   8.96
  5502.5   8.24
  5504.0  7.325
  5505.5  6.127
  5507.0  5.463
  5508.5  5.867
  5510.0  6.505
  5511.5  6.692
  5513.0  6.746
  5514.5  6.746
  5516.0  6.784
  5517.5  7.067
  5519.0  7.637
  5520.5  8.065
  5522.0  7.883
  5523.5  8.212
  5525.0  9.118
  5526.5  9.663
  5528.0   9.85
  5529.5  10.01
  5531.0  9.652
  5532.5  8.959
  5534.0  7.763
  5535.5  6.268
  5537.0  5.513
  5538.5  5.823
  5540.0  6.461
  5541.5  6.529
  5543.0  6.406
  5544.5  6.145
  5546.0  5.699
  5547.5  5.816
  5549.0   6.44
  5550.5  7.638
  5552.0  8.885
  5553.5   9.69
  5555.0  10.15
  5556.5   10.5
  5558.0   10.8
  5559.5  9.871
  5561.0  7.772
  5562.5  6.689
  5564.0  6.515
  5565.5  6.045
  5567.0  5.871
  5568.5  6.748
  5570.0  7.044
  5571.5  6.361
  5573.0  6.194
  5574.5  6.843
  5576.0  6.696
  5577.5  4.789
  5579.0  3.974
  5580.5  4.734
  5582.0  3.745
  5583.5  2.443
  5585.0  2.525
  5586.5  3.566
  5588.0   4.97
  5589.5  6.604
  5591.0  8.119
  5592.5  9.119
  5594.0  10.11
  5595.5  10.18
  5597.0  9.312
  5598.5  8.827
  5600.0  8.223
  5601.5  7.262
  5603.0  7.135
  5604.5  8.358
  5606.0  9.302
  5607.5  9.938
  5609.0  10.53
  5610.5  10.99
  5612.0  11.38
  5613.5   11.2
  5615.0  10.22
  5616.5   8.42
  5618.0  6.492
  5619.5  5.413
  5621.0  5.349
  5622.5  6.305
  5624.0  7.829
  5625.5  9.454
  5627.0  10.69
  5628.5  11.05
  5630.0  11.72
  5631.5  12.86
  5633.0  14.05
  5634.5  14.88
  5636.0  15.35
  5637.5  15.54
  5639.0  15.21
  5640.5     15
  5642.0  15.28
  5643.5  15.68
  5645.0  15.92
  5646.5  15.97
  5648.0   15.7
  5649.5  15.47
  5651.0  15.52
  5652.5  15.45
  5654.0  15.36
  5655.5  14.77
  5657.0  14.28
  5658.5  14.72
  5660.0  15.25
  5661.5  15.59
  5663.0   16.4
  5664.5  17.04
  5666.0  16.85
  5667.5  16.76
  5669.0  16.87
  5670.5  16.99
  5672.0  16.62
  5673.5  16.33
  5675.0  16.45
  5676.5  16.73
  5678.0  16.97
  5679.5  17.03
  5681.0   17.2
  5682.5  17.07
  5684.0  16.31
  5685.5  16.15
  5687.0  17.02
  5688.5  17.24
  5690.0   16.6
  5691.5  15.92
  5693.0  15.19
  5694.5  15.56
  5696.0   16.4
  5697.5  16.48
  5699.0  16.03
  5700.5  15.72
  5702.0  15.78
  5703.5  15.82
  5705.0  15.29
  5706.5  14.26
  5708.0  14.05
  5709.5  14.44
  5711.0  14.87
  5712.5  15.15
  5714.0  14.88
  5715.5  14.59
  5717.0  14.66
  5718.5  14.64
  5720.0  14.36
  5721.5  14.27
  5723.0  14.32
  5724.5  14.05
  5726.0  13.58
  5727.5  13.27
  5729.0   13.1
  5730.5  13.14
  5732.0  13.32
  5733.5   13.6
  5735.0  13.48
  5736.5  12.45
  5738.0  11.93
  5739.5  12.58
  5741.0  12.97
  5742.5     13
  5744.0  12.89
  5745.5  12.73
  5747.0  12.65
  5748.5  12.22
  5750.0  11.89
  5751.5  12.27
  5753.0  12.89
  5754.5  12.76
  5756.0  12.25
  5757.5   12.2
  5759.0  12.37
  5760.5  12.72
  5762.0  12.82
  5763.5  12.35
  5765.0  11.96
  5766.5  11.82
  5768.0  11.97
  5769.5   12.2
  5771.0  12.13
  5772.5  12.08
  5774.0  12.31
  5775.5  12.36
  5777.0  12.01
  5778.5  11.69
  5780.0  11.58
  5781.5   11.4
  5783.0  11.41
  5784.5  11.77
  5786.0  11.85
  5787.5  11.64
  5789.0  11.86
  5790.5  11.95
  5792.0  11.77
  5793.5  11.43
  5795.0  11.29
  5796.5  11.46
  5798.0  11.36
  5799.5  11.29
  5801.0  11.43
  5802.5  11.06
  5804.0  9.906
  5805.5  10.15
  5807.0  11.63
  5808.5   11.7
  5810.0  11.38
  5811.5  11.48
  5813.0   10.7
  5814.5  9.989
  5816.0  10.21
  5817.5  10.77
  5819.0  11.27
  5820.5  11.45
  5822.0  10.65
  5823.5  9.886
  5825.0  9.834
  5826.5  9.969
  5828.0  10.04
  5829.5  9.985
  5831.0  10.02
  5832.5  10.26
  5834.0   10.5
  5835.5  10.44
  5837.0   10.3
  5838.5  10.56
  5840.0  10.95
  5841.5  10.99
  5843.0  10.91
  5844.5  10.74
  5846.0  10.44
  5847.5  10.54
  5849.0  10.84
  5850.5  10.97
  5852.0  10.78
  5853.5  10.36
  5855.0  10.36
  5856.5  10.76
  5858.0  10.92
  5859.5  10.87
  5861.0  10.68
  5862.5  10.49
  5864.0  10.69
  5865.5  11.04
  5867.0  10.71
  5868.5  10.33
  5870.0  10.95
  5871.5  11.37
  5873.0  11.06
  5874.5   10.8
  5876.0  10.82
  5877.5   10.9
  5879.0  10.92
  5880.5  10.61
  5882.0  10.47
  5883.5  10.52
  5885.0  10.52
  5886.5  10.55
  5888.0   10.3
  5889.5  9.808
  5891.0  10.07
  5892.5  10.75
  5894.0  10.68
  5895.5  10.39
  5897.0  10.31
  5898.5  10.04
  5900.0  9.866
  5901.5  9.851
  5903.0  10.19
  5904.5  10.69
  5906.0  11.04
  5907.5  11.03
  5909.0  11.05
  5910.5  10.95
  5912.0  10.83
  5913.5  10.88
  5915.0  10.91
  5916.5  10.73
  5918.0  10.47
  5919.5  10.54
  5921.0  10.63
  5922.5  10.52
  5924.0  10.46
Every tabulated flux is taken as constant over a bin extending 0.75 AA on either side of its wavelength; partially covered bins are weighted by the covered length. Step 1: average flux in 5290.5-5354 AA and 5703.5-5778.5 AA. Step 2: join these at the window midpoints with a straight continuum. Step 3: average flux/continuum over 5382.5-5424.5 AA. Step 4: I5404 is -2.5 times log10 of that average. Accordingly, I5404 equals 0.11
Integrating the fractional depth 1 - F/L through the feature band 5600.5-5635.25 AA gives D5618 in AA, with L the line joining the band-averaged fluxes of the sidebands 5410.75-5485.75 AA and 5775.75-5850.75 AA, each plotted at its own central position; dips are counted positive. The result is 4.4 AA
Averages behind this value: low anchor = 11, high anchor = 11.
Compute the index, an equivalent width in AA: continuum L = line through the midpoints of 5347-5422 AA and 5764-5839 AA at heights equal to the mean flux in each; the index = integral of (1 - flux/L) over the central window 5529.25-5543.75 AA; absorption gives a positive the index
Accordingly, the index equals 5.5 AA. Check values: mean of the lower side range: 11.9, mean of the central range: 7.25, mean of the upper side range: 11.2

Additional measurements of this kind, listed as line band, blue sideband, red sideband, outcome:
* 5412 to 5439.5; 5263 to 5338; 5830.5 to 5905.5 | 1.9 AA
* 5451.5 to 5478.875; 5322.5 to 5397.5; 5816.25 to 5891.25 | 2.6 AA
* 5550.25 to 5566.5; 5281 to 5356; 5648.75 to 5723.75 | 6.7 AA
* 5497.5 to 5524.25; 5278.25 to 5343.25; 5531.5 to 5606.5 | 2.7 AA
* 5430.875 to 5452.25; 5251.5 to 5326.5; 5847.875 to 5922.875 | -1.1 AA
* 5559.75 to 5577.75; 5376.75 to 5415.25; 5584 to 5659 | 7.4 AA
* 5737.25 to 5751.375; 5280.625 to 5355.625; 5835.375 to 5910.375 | -1.9 AA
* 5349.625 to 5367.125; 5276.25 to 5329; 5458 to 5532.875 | -1.8 AA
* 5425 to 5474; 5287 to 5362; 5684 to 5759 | 4.3 AA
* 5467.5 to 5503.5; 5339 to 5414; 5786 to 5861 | 8.8 AA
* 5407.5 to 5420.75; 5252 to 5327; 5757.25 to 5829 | 2.5 AA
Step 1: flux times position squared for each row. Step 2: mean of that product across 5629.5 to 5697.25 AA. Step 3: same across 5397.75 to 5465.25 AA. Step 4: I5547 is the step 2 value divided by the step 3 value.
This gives 1.46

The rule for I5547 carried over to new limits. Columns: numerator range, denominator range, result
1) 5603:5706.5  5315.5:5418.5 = 1.28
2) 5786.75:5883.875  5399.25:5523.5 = 1.22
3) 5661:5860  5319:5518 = 1.30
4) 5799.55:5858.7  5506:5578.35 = 1.60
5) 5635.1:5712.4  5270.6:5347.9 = 1.47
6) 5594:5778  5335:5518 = 1.34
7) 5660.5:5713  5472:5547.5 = 2.17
